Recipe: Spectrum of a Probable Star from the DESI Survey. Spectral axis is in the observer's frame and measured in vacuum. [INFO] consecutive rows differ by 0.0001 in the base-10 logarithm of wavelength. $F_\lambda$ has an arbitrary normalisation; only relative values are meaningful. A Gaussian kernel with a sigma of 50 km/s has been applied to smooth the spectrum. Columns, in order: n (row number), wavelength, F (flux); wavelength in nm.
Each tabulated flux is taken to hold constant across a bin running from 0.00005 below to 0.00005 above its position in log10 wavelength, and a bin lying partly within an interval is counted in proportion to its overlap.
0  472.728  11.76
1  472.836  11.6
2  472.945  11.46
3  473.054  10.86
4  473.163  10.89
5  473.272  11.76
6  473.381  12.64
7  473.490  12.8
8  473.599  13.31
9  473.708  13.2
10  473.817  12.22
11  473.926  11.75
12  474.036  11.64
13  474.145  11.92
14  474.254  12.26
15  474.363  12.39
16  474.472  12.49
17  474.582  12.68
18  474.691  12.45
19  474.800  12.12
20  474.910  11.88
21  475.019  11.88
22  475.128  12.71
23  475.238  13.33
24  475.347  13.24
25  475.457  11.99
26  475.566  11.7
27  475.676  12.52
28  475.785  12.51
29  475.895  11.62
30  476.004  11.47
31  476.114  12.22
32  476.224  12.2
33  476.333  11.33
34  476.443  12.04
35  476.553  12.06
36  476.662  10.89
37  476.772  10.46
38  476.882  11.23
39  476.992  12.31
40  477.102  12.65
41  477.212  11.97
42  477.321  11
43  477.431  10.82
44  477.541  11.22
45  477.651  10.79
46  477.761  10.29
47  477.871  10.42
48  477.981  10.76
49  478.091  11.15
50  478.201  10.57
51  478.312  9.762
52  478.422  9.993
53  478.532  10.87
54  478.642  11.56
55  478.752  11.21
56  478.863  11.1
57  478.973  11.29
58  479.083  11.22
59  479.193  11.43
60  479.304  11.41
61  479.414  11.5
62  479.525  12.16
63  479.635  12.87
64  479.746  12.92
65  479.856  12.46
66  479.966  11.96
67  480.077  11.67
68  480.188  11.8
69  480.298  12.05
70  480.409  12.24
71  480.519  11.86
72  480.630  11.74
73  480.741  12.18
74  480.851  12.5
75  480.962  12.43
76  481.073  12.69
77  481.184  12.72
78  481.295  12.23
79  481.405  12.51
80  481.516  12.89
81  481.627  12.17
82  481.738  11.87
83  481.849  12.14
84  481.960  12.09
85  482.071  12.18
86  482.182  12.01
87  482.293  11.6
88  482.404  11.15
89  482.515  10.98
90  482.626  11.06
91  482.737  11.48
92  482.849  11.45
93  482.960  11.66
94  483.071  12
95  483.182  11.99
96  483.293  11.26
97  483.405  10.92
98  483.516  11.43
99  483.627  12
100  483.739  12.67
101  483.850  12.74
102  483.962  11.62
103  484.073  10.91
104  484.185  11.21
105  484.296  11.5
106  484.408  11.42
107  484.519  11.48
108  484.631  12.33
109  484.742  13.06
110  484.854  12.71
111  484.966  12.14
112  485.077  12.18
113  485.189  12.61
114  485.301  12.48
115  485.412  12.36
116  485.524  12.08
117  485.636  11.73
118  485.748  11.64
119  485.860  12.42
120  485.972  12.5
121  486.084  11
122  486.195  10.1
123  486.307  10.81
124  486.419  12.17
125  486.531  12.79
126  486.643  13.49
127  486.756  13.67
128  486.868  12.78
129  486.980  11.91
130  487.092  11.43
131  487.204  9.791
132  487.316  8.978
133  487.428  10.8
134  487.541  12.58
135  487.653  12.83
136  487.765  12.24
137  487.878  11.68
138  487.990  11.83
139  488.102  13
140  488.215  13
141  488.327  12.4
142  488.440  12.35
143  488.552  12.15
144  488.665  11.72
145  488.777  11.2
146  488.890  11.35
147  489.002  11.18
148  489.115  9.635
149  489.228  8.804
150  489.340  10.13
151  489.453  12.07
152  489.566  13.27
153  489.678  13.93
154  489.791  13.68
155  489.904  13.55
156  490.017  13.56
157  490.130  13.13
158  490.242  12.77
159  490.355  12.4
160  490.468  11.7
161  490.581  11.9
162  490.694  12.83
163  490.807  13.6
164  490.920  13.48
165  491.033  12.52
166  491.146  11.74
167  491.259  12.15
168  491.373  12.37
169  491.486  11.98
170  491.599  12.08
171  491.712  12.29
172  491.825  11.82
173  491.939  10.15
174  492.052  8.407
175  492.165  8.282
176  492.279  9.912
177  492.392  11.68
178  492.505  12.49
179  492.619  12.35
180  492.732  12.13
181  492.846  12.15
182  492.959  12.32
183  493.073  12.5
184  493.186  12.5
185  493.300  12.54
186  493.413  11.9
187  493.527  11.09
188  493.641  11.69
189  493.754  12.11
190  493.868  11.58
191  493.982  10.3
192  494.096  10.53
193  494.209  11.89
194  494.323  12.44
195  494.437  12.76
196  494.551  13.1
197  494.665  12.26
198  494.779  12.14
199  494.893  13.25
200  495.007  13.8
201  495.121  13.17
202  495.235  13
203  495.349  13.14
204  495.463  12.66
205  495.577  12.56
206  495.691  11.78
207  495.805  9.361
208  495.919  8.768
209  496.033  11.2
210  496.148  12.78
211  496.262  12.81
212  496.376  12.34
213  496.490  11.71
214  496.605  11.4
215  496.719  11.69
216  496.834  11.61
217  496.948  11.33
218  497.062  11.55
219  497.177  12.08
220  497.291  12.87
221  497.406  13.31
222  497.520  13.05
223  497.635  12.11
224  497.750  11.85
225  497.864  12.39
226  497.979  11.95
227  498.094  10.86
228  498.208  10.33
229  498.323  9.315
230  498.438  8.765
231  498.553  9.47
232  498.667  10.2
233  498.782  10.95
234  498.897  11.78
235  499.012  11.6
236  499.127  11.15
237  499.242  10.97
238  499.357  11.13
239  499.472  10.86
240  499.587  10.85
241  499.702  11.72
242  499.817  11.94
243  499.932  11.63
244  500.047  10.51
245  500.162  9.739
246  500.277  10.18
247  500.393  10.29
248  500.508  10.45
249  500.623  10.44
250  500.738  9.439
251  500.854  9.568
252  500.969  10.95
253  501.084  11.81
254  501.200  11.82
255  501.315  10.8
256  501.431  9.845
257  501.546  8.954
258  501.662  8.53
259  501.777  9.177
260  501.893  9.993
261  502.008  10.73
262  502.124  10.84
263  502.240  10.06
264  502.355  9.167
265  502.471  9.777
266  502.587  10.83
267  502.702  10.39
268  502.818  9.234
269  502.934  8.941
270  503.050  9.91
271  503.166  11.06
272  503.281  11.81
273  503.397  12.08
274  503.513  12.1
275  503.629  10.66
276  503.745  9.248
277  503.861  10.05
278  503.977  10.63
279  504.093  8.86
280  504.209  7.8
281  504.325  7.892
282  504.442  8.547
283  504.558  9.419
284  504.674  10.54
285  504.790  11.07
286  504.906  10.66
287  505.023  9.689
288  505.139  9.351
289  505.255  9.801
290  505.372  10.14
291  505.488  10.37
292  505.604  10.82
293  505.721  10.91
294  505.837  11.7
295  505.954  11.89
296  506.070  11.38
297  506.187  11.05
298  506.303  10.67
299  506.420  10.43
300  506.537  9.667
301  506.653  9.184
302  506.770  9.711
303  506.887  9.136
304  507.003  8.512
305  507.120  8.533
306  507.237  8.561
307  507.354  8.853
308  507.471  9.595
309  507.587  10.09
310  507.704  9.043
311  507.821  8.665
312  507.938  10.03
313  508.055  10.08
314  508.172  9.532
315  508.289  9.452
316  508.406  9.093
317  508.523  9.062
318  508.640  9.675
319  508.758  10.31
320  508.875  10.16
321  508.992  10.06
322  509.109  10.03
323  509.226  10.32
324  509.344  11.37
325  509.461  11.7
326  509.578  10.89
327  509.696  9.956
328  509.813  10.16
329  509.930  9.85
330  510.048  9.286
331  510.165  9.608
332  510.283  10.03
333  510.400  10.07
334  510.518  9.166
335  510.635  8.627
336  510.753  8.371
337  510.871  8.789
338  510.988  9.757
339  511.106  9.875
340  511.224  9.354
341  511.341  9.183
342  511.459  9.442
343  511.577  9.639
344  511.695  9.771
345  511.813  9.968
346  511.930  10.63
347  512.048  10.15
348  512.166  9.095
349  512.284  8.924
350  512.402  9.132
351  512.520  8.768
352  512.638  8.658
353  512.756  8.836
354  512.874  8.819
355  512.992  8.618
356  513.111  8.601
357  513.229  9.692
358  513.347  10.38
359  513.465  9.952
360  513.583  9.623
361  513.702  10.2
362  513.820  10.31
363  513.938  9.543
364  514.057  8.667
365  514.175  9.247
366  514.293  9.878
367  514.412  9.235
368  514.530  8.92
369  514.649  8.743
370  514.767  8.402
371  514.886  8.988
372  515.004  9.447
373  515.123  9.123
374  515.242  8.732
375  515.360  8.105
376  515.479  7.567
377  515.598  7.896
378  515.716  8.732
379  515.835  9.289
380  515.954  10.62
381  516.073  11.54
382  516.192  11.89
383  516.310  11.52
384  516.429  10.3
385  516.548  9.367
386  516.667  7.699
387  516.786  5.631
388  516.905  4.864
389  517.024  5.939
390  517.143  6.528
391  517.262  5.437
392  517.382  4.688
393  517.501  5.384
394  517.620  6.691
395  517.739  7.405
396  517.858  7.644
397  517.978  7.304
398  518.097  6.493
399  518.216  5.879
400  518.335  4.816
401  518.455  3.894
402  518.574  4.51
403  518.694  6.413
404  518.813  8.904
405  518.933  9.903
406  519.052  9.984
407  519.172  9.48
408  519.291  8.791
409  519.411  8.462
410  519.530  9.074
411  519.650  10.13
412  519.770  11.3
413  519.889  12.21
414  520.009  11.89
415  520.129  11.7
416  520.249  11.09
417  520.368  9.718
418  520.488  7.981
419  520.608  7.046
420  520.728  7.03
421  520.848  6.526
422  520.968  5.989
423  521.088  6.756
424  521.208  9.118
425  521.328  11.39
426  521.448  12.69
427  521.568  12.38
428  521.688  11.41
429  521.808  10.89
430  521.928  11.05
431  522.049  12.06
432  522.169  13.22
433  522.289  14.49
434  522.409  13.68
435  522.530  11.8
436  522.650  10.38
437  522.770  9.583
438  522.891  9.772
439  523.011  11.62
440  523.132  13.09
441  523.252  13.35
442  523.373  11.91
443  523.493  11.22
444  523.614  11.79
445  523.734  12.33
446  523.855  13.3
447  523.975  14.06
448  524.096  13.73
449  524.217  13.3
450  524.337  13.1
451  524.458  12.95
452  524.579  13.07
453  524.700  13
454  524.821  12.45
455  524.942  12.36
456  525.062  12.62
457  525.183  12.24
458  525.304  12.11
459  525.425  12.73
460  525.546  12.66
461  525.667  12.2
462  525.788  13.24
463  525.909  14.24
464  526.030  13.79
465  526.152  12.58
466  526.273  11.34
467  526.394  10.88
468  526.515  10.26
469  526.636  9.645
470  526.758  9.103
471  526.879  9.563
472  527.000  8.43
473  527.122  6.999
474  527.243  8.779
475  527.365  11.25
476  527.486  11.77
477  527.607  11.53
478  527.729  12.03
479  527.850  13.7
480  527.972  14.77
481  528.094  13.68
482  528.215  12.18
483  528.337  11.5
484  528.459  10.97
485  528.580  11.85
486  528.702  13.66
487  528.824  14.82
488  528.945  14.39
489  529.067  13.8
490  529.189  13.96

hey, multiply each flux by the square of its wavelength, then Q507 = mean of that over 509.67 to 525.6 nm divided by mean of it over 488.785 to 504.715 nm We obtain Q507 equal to 0.9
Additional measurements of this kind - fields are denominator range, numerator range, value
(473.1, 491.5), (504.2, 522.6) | 0.89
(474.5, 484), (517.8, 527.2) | 1.07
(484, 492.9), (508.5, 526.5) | 0.93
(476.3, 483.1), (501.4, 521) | 0.90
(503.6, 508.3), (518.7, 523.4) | 1.13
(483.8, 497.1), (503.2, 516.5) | 0.88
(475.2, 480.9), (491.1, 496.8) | 1.09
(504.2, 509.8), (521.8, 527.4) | 1.28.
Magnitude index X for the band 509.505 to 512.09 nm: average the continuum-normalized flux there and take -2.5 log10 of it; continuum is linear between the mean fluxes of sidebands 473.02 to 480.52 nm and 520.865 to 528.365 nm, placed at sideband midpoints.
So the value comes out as 0.21 mag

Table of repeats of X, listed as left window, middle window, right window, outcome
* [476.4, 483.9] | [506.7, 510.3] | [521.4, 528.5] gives 0.217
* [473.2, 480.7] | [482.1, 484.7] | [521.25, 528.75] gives 0.018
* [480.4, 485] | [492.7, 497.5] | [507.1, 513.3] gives -0.114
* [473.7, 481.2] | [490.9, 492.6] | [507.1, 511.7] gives -0.055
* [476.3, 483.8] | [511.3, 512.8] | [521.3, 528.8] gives 0.256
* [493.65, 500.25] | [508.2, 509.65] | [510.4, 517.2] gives -0.036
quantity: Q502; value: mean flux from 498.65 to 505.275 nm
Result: 10.3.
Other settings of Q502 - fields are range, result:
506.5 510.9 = 9.62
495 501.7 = 11.2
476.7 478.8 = 11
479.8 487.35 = 11.9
